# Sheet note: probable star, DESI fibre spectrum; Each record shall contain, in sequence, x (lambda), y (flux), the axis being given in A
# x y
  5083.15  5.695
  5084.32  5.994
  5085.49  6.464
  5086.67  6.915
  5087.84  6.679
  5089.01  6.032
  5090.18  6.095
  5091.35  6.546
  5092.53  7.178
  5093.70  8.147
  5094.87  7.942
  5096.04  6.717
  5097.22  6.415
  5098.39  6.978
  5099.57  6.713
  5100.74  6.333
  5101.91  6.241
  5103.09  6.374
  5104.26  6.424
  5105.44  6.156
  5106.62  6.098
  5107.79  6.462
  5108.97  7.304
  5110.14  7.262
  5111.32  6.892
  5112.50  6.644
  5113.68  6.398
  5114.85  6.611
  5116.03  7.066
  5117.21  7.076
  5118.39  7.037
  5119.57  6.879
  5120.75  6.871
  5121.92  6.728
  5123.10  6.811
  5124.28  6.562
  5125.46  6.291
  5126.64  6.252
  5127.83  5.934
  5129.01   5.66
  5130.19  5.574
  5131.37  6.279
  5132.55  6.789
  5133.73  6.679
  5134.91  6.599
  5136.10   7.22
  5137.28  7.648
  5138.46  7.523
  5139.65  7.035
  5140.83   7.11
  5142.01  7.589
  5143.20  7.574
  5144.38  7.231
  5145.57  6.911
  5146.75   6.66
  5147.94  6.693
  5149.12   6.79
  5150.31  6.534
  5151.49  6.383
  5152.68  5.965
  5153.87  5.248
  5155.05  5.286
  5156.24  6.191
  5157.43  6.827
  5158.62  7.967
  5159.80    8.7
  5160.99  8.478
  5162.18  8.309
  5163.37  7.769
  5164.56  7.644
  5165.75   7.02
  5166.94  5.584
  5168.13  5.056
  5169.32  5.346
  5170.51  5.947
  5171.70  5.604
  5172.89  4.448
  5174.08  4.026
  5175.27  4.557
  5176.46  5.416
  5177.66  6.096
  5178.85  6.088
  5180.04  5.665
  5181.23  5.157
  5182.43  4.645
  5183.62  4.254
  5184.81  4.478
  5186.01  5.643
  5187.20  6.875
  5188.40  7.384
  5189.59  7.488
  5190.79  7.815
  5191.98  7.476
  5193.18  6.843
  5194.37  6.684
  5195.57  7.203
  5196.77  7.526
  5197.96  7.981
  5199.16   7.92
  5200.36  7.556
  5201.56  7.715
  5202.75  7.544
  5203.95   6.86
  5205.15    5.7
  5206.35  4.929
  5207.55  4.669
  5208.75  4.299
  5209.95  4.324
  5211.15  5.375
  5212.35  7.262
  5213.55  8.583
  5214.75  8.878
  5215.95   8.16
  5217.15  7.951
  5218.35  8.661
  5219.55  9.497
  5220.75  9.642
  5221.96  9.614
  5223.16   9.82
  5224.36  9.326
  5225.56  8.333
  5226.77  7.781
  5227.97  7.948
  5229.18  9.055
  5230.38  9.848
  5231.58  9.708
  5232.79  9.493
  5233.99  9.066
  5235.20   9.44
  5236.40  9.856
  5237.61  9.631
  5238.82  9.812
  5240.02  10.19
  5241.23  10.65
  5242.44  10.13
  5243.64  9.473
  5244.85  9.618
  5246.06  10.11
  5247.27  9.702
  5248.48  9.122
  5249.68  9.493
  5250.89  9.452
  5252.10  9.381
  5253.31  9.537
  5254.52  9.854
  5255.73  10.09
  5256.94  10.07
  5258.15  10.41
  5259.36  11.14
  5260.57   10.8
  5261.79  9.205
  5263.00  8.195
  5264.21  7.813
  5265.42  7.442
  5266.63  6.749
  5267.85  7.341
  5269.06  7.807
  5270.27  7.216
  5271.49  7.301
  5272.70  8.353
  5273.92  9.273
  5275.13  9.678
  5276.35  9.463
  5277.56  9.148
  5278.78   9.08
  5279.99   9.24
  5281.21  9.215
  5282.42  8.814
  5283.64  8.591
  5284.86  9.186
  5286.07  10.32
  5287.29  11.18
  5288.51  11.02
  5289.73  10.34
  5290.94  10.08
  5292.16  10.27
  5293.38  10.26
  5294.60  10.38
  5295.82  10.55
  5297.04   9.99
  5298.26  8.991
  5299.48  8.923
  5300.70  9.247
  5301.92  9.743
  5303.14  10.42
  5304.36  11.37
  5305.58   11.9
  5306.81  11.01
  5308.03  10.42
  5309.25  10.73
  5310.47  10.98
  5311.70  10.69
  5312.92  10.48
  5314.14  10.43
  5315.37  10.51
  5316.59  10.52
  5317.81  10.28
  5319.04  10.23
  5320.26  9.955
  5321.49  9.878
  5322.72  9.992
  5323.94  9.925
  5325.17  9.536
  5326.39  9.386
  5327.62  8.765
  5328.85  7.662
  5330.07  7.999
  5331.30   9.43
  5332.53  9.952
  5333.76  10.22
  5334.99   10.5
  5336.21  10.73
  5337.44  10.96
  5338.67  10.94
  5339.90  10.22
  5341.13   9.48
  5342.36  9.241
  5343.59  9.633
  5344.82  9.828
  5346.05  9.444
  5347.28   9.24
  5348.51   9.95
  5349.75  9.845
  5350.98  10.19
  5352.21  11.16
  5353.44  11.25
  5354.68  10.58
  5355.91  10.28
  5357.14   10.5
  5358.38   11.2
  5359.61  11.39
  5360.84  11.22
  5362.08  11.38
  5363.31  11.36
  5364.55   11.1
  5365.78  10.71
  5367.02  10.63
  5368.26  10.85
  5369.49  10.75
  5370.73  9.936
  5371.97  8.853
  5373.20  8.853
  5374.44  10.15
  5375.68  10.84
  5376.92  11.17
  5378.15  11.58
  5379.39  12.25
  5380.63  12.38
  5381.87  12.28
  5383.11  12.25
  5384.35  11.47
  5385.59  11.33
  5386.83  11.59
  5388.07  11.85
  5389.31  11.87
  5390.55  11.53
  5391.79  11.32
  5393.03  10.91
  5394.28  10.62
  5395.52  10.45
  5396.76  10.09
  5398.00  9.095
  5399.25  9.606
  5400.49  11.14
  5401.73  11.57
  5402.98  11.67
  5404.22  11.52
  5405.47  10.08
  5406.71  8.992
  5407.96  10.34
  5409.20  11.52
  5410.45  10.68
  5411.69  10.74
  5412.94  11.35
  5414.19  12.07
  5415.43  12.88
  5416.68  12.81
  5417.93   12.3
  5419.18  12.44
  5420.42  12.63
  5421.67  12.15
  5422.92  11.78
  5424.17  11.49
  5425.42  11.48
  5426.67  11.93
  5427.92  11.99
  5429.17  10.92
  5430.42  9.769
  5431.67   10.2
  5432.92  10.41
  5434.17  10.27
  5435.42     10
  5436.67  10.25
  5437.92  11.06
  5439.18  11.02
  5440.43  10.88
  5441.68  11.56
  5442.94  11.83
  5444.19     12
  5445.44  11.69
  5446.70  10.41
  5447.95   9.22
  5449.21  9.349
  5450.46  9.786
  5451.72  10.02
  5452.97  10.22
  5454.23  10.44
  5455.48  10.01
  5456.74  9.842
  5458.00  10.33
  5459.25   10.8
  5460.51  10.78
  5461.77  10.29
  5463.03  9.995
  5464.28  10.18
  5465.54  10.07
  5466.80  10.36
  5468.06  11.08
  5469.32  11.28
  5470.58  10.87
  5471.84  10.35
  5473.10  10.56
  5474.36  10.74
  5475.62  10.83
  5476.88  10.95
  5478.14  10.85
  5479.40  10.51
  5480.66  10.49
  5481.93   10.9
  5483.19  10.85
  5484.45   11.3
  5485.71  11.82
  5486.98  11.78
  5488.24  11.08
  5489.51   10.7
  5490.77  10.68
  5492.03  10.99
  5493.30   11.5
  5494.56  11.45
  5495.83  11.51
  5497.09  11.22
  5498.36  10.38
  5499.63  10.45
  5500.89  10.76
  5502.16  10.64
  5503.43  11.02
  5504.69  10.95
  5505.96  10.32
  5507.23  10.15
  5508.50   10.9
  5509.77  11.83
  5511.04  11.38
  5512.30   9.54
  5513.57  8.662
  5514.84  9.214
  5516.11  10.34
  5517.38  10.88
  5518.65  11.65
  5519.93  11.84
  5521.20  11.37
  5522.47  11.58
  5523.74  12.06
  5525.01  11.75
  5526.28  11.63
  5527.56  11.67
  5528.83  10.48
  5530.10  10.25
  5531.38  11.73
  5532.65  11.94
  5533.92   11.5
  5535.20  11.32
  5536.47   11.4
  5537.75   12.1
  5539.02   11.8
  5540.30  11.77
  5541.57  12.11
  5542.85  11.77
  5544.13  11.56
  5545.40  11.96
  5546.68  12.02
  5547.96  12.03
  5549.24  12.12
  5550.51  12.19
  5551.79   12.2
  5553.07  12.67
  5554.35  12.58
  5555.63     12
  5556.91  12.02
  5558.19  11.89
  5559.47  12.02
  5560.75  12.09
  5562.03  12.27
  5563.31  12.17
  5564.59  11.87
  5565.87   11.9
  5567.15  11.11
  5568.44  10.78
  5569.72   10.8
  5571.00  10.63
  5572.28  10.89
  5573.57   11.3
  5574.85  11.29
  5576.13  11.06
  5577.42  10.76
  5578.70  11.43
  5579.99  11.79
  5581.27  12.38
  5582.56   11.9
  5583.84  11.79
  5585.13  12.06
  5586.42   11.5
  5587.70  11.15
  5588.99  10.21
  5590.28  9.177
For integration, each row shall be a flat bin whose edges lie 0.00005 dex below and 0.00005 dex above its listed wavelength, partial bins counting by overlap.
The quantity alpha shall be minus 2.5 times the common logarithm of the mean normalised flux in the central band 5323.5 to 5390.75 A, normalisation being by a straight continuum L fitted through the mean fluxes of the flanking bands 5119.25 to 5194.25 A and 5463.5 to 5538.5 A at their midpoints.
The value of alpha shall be -0.157 mag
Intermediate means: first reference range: 6.45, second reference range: 11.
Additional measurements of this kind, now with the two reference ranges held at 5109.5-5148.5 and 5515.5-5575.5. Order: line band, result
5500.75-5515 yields 0.07 mag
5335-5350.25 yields -0.08 mag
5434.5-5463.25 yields 0.00 mag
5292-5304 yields -0.13 mag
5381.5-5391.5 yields -0.20 mag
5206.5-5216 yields 0.23 mag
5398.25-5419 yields -0.12 mag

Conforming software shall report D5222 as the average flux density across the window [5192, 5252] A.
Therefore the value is 8.34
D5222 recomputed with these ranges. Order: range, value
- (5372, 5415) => 11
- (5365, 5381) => 10.7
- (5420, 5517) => 10.8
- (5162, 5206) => 6.33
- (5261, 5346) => 9.64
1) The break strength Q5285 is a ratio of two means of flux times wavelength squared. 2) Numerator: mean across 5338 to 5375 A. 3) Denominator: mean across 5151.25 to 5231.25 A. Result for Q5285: 1.6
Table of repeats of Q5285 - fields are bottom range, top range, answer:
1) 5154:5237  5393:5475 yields 1.67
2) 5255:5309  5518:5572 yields 1.36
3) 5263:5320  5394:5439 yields 1.20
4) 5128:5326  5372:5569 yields 1.48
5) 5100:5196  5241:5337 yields 1.57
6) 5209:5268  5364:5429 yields 1.32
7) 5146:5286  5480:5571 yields 1.63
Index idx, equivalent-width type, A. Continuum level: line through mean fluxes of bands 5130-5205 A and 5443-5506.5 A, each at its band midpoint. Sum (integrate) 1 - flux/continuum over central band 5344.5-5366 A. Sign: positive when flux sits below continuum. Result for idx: -3.52 A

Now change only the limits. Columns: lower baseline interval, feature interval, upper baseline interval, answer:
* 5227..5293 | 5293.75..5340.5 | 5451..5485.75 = -2.0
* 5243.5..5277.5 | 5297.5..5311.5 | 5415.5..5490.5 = -1.3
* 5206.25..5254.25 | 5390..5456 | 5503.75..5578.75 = -3.5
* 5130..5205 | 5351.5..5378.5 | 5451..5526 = -4.6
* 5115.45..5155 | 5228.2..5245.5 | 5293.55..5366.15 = -2.3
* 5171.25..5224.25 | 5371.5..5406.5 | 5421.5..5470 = -4.4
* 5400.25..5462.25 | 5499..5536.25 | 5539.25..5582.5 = 1.7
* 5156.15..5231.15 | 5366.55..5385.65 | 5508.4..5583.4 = -3.4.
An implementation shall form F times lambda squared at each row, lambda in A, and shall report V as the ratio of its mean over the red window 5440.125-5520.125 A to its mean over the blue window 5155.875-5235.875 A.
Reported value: 1.67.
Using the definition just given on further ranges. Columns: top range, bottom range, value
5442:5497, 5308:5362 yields 1.11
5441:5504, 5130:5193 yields 1.87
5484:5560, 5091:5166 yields 1.92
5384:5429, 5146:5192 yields 1.99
